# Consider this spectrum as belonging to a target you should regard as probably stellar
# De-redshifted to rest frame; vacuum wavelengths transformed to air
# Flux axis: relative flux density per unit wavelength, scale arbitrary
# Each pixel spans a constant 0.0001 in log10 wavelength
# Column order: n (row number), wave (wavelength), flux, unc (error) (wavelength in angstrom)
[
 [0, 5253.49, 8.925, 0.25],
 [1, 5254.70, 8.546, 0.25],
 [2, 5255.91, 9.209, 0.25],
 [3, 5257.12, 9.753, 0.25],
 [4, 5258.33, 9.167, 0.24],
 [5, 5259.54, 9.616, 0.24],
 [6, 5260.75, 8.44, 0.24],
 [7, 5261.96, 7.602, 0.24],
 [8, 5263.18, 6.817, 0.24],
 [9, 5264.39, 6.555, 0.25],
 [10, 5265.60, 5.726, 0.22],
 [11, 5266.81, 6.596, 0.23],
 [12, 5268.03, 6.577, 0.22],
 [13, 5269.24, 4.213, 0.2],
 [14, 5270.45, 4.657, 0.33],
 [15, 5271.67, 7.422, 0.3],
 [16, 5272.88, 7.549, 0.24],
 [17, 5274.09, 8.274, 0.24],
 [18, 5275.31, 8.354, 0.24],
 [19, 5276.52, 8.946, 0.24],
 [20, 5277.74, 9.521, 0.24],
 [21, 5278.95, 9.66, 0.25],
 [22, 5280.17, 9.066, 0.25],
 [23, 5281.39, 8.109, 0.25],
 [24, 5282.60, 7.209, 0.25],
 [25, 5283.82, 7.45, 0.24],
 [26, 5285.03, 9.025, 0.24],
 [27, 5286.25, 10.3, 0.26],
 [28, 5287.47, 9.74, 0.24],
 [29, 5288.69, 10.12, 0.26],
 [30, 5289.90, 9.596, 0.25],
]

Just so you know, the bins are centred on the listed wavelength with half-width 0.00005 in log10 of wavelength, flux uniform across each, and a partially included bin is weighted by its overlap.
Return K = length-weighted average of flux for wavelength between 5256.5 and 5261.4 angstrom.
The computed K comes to 9.24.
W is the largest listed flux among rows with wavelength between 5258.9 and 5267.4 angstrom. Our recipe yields 9.616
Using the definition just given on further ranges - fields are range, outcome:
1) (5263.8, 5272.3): 7.422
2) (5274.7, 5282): 9.66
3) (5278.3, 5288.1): 10.3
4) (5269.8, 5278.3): 9.521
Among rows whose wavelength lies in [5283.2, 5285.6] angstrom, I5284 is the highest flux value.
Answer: 9.025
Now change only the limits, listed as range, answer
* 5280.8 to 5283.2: 8.109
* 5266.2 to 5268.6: 6.596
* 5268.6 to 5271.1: 4.657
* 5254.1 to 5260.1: 9.753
